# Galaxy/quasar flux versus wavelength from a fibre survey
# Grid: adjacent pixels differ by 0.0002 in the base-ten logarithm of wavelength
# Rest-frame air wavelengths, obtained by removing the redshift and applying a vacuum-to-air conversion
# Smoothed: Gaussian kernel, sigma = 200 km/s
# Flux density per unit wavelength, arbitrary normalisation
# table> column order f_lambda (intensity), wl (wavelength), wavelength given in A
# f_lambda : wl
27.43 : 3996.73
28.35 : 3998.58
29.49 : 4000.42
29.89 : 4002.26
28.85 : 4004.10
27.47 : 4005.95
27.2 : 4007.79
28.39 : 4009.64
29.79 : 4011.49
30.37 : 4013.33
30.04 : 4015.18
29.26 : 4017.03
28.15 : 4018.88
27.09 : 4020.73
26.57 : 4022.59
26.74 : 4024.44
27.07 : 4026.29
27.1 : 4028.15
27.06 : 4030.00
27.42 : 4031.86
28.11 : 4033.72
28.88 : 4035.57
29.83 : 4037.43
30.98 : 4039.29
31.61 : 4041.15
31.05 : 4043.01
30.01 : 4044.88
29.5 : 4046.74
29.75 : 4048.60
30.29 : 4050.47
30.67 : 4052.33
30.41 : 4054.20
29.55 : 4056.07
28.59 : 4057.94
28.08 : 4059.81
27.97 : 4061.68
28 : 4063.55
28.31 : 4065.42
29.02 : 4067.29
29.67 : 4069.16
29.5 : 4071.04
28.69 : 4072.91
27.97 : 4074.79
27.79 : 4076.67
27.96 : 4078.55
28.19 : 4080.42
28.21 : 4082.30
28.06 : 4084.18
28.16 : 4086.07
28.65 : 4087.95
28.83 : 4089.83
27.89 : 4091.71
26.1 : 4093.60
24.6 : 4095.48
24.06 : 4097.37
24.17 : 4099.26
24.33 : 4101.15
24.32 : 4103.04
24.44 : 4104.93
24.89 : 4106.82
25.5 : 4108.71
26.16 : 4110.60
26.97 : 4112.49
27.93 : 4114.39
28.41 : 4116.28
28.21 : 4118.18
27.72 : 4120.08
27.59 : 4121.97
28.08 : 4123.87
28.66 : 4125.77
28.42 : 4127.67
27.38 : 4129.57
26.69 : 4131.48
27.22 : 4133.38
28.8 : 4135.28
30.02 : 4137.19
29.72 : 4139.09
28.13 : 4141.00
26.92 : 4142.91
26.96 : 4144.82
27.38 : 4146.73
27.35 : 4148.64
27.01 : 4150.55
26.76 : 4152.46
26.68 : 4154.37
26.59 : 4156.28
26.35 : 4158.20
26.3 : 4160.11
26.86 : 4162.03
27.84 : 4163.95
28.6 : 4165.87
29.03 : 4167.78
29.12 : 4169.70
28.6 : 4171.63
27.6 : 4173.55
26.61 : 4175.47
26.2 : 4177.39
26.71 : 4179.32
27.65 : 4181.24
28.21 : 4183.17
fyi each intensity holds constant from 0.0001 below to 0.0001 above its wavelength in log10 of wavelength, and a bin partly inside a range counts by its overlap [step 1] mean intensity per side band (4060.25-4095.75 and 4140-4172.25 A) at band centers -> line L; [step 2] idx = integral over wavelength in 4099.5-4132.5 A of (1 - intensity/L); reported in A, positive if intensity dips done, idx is 1.2 A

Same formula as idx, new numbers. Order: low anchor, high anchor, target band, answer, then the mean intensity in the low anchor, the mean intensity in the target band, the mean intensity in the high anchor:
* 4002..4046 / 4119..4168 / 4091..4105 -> 1.5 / 28.7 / 25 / 27.6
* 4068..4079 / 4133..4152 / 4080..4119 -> 2.5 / 28.6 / 26.5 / 27.9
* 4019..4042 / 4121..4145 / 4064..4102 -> 0.8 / 28.2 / 27.5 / 28.1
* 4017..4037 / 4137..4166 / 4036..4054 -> -1.8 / 27.6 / 30.4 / 27.4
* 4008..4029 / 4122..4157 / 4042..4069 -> -1.3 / 28.2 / 29.4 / 27.7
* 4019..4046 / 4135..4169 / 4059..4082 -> -0.1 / 28.5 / 28.4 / 27.6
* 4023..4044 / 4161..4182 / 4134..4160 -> 0.3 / 28.7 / 27.5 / 27.7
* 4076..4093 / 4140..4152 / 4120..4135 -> -0.1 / 28.2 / 27.8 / 27.3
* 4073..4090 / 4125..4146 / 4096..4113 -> 1.9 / 28.2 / 24.9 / 28.1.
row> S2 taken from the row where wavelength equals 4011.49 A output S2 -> 29.79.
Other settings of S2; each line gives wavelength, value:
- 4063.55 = 28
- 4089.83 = 28.83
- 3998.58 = 28.35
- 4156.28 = 26.59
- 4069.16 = 29.67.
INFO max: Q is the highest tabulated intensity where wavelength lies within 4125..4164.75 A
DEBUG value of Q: 30.02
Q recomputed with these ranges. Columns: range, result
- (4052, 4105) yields 30.67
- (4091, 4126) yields 28.66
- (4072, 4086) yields 28.69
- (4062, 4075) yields 29.67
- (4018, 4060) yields 31.61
